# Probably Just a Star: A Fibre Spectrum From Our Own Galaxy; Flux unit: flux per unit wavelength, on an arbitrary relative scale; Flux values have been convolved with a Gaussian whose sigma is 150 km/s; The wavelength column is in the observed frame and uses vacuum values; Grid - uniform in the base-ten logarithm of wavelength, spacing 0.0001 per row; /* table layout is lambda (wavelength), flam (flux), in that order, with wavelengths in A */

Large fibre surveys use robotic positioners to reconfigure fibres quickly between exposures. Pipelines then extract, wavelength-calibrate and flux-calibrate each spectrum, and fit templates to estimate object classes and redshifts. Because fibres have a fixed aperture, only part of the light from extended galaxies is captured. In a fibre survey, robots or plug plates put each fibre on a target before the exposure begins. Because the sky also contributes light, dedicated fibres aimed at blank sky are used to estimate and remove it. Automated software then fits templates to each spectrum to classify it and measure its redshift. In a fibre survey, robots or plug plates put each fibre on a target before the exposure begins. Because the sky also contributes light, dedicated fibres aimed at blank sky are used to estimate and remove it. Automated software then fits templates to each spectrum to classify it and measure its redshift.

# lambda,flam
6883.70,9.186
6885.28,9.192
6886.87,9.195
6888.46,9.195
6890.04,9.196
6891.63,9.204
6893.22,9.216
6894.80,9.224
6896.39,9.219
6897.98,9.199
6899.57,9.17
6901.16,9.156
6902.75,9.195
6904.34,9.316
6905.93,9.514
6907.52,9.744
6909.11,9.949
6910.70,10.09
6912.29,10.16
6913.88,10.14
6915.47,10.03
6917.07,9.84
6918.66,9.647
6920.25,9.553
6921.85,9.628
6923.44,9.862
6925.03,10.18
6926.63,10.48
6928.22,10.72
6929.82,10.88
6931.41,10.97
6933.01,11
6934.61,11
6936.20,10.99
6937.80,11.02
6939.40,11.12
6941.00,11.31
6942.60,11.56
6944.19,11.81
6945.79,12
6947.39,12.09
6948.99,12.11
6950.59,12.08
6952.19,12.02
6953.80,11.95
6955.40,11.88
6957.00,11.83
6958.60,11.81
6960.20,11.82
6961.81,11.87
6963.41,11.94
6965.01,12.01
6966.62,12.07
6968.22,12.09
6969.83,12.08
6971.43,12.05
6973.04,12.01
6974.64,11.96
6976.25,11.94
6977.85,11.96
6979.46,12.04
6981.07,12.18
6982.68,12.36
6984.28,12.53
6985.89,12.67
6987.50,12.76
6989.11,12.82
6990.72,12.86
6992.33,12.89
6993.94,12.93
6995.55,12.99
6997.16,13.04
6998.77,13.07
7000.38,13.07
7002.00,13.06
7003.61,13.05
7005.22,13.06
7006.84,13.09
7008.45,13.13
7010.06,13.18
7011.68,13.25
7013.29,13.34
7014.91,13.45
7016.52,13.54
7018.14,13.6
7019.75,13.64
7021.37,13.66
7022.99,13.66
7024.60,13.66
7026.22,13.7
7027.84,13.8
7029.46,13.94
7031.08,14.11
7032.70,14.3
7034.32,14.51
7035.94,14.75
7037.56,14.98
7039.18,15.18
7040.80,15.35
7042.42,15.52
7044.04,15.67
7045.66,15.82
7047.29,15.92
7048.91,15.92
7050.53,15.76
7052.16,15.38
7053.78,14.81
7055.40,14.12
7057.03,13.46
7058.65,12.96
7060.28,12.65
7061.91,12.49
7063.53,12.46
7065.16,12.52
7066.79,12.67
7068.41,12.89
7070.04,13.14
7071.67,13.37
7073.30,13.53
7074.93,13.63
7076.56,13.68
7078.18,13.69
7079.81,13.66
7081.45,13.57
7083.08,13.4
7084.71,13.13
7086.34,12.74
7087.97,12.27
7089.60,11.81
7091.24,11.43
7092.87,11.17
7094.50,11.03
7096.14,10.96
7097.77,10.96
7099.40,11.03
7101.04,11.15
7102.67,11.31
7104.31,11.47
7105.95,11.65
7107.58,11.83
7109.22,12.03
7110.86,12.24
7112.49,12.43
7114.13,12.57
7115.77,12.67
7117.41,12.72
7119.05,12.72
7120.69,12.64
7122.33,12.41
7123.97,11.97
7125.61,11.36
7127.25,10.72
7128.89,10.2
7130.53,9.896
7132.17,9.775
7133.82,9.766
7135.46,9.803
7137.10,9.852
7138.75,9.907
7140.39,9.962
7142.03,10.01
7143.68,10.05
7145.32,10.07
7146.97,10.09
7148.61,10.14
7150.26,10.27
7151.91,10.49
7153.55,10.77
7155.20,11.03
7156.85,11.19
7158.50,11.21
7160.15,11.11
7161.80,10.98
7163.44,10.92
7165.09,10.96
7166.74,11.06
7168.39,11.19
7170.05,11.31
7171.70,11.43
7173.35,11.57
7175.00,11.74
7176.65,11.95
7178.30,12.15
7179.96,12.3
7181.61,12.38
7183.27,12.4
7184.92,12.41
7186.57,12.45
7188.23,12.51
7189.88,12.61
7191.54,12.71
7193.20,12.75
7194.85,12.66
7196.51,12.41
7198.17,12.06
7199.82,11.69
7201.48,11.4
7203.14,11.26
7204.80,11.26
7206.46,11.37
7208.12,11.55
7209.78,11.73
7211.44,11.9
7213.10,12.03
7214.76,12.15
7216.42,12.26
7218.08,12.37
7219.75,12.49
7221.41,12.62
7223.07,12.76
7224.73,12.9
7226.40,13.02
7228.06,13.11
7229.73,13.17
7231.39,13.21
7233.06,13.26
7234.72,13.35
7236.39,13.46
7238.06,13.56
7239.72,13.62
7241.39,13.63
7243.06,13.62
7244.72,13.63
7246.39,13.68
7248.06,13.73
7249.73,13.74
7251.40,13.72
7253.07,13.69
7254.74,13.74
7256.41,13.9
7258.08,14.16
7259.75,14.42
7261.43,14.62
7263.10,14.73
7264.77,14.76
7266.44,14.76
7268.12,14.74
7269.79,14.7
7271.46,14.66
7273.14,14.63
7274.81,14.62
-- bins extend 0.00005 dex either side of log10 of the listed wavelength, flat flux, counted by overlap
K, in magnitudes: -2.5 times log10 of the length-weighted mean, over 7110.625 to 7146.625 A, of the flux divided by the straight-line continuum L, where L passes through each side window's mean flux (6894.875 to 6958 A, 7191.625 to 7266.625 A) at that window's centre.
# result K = 0.11 mag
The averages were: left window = 10.6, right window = 13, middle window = 11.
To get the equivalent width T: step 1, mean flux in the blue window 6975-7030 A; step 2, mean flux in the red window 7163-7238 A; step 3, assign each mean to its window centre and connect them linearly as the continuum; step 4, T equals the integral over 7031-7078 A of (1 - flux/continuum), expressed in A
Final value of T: -5.0 A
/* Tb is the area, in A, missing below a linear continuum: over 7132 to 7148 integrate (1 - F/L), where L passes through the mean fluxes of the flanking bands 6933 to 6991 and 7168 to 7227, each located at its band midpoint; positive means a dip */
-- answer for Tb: 2.8 A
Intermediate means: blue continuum 11.9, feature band 9.94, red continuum 12.1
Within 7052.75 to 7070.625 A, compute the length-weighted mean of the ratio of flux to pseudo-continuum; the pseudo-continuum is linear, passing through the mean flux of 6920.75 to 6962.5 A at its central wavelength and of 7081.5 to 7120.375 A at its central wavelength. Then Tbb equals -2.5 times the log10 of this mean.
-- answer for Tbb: -0.12 mag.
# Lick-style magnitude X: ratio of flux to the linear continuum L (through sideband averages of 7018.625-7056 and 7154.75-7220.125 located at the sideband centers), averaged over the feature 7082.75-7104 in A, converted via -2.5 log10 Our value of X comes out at 0.17 mag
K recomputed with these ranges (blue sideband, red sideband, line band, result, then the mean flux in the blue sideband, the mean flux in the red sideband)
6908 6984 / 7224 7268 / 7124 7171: 0.22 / 11.3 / 13.8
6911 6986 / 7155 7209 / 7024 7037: -0.22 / 11.4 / 11.8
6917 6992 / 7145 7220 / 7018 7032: -0.19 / 11.6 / 11.6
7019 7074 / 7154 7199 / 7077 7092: 0.05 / 14.1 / 11.8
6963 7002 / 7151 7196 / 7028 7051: -0.23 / 12.4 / 11.7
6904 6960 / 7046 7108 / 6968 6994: -0.07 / 10.8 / 12.9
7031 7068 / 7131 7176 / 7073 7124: 0.03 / 14.4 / 10.6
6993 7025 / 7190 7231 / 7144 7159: 0.19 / 13.3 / 12.3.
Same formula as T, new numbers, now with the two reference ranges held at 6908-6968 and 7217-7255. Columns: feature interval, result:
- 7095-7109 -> 1.1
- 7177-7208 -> 2.0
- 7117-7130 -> 0.7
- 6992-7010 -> -2.3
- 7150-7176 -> 3.4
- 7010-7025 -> -2.4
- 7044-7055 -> -3.4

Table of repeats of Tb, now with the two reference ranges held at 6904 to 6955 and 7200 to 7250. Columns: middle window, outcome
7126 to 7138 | 2.0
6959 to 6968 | -0.8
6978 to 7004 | -3.7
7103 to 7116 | -0.1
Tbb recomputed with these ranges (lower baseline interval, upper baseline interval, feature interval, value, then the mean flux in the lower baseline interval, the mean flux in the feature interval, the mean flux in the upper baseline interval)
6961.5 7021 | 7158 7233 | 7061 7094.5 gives -0.03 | 12.7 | 12.8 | 12.1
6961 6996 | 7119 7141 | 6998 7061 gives -0.20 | 12.3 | 14.1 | 10.7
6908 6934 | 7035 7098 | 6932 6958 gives -0.08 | 10.2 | 11.6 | 13.6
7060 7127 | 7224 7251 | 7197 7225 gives 0.11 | 12.3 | 12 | 13.4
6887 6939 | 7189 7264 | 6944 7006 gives -0.17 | 9.9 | 12.3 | 12.9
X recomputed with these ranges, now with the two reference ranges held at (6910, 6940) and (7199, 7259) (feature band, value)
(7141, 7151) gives 0.20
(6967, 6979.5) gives -0.12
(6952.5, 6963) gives -0.12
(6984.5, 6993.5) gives -0.17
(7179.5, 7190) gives 0.01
